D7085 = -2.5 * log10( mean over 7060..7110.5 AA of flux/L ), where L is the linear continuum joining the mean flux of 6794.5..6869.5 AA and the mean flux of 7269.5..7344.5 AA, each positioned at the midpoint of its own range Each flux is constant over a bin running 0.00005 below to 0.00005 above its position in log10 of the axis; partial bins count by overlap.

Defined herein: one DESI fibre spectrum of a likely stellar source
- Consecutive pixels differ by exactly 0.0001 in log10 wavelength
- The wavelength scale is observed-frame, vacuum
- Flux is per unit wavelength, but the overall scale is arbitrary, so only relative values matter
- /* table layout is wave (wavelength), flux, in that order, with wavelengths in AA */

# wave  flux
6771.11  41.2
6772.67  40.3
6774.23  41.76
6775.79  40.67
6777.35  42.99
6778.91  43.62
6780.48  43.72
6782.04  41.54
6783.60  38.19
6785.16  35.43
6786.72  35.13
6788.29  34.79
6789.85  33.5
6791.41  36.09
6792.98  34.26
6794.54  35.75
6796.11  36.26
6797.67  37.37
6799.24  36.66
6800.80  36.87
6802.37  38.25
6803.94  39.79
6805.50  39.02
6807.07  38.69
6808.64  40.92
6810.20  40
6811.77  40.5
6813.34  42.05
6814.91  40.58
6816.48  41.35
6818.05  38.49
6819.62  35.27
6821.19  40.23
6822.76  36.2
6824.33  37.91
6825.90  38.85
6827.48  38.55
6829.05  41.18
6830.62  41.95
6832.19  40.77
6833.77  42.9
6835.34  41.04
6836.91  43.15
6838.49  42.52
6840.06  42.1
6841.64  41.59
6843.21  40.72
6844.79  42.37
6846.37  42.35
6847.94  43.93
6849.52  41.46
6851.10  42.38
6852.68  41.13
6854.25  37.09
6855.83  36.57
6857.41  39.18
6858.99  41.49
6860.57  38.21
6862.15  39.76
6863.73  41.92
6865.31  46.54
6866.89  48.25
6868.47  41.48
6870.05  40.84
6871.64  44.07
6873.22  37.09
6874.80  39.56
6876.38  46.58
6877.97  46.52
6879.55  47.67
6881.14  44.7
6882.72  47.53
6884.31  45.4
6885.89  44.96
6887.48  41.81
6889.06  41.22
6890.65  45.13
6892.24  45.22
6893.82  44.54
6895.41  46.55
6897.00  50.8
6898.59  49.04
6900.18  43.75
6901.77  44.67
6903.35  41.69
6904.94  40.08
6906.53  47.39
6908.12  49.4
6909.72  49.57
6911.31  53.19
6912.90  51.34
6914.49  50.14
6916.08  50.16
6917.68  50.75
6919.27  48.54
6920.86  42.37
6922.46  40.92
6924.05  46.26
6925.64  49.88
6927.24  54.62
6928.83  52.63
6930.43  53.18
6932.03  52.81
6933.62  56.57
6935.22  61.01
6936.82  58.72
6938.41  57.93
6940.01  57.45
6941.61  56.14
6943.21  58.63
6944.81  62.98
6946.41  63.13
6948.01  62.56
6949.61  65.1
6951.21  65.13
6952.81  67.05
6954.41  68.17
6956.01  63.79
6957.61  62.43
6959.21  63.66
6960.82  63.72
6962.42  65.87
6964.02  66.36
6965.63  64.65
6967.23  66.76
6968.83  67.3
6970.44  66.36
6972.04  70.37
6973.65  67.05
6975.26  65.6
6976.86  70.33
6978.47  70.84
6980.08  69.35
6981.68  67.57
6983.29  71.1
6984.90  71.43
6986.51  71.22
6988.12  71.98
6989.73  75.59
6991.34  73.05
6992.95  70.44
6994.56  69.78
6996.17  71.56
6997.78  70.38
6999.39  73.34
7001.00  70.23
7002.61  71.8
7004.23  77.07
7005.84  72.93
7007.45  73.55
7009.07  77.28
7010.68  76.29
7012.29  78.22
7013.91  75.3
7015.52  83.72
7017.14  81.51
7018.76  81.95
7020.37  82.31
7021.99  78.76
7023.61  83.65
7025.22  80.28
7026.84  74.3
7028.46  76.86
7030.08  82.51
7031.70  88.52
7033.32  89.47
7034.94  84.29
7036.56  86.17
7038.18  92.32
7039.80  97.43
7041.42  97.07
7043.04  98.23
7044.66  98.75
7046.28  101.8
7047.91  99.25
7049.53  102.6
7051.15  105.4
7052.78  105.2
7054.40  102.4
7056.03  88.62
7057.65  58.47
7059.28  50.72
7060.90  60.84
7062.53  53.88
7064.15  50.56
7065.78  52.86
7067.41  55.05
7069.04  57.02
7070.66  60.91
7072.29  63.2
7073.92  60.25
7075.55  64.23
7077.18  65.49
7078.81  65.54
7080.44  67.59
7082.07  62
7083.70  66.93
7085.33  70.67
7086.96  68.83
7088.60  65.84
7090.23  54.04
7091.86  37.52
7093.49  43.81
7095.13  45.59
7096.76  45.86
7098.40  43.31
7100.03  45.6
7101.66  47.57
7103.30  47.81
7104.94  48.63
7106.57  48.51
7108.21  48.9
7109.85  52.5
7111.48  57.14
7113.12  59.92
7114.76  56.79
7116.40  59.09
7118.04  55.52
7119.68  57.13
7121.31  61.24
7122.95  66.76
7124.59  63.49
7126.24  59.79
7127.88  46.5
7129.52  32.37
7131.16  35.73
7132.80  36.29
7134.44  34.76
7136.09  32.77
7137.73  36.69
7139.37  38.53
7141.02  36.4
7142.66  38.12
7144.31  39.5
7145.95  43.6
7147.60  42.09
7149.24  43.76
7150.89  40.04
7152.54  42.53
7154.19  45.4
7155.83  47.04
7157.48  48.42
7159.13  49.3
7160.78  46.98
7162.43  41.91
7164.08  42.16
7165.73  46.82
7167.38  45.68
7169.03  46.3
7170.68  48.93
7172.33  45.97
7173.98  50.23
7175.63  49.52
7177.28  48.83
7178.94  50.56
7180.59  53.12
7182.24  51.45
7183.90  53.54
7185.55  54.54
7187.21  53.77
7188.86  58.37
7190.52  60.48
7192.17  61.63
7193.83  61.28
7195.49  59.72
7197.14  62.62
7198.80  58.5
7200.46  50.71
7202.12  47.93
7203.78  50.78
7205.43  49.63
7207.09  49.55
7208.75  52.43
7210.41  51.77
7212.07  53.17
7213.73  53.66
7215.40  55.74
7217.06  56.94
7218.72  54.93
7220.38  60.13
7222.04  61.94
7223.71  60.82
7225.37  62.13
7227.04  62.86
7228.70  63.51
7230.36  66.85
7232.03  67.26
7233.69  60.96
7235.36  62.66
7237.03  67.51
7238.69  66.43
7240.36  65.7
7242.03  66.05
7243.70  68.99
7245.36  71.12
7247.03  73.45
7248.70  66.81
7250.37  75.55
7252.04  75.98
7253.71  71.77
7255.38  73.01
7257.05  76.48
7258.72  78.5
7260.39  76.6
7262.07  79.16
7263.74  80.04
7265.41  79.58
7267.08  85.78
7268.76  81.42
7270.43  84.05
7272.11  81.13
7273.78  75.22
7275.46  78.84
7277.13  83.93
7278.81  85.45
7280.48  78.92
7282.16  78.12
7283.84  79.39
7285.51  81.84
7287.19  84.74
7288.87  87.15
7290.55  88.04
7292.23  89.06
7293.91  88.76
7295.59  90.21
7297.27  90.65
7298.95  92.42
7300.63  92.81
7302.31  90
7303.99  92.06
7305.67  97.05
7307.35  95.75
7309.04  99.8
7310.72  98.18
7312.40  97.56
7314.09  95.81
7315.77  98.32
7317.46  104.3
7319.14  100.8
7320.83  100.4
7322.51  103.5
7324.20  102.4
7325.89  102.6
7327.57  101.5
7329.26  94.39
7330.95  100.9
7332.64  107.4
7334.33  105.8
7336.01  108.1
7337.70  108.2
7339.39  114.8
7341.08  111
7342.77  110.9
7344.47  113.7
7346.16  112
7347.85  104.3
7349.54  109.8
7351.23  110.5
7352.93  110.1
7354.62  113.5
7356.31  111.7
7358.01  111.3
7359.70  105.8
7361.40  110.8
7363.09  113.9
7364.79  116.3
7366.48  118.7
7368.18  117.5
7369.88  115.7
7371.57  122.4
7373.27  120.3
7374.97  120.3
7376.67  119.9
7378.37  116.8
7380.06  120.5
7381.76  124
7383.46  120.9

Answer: 0.24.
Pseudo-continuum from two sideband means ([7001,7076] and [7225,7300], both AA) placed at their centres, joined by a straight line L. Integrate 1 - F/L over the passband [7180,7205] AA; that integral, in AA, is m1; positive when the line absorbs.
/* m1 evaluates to 7.0 AA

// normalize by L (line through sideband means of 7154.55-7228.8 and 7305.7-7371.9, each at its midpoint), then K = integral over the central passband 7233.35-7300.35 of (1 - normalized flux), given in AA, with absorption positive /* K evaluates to 2.0 AA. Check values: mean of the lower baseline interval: 53.1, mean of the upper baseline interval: 107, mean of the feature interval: 78.3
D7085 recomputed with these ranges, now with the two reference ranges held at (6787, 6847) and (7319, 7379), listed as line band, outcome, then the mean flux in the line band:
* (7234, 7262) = 0.34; 71.1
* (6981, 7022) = -0.17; 74.5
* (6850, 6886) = 0.09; 42.5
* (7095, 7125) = 0.42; 53.3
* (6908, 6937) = 0.05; 51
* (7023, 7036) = -0.22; 82.5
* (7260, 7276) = 0.23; 80.3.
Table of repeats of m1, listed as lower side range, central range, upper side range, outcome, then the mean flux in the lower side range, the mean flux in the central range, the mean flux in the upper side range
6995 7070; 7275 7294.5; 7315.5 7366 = 3.6 AA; 79.7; 83.7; 107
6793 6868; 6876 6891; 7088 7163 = -1.3 AA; 40.2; 45.1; 47.2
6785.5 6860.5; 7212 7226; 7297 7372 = 5.0 AA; 39.3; 57.9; 105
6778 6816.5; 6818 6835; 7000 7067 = 1.7 AA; 38.4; 39.4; 81.4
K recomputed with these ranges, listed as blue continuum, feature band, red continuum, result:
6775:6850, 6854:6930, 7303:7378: 6.9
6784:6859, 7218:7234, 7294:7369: 5.0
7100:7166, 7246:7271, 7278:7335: 1.2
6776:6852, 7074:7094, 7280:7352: 2.7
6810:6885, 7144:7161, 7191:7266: 4.3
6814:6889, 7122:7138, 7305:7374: 6.9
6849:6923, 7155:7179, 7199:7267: 5.3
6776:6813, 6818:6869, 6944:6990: 6.1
